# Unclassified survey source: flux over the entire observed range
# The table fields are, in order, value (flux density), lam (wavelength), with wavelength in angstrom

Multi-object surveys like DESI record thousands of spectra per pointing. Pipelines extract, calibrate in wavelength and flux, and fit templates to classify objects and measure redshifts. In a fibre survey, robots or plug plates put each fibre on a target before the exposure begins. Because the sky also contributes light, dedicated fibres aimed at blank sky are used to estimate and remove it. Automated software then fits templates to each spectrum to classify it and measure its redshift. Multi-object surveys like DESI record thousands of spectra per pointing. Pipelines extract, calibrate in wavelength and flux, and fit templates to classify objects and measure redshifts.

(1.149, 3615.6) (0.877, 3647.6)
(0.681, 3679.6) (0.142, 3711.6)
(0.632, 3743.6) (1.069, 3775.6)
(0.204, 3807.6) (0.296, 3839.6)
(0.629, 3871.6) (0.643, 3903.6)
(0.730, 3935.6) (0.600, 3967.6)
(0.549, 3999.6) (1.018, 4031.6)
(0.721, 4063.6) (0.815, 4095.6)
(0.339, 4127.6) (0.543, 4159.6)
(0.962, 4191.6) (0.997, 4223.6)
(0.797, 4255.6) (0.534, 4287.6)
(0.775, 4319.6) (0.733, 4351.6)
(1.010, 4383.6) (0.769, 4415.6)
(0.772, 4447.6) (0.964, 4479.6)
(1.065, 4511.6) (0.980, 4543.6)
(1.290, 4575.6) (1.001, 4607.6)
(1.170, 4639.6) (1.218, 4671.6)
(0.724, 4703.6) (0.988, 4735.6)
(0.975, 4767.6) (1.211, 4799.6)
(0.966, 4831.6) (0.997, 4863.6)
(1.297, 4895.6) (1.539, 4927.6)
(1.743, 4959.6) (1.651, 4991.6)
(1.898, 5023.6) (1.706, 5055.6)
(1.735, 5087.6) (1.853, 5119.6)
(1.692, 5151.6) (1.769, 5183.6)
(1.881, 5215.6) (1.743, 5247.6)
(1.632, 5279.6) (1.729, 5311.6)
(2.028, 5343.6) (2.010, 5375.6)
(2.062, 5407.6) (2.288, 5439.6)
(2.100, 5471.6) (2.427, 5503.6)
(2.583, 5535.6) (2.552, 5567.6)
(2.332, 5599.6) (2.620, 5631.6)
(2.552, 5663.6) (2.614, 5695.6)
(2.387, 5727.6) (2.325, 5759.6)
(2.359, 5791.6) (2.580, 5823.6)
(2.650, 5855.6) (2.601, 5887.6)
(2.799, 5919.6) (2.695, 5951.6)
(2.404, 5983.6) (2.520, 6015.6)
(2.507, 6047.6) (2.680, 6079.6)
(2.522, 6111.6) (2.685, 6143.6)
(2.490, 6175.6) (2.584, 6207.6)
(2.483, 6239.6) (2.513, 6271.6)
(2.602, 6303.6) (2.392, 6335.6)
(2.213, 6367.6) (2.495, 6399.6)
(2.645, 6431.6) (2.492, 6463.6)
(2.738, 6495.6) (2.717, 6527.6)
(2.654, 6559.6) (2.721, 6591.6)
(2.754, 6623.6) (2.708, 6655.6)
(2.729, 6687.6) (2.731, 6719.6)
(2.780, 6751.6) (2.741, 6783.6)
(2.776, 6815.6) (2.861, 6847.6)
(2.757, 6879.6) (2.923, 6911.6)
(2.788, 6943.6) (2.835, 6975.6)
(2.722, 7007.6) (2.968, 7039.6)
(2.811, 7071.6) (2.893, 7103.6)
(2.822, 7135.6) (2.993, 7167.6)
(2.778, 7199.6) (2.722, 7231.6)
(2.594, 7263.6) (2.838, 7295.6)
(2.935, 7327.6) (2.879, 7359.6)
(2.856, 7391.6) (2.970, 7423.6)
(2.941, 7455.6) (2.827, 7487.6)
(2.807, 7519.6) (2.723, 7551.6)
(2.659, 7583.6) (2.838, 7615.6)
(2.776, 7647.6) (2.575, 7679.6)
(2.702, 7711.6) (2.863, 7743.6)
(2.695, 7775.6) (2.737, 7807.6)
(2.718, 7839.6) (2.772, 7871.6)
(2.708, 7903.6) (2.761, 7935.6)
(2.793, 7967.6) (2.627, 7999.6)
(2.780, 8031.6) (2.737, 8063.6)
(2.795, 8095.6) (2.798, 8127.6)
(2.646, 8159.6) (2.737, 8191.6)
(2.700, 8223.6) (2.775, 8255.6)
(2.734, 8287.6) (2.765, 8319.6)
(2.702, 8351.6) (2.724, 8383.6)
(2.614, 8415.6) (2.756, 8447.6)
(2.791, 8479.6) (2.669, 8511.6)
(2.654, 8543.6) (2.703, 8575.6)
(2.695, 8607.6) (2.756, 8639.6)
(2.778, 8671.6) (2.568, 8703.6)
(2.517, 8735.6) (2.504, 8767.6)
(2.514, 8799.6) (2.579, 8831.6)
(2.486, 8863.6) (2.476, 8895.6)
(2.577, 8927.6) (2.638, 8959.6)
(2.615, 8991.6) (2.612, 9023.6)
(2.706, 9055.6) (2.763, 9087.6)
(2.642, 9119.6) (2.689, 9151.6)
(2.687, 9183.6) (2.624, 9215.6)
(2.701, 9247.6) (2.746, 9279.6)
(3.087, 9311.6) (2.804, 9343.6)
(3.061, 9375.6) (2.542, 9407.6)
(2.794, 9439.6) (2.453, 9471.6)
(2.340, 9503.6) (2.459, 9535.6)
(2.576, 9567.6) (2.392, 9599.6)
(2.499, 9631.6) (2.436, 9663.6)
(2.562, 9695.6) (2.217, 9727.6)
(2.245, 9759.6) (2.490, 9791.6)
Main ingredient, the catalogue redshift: 0.229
